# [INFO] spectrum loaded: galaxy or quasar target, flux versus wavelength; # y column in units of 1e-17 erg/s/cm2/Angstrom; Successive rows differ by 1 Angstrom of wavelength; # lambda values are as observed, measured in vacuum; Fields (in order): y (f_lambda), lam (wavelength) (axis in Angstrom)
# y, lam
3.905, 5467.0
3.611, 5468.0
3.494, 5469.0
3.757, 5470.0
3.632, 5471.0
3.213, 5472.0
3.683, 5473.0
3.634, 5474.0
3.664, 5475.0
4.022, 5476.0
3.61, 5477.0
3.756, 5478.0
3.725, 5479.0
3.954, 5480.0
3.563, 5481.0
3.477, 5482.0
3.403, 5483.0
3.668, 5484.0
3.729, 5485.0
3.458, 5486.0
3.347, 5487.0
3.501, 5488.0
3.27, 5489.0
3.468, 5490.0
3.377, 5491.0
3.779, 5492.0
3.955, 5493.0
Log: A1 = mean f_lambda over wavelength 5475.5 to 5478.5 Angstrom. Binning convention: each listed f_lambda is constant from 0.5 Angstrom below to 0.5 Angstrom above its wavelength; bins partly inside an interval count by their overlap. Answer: 3.8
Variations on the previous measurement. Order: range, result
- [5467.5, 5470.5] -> 3.62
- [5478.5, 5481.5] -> 3.75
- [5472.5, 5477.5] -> 3.72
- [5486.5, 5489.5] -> 3.37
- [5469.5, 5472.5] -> 3.53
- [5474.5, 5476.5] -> 3.84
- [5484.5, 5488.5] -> 3.51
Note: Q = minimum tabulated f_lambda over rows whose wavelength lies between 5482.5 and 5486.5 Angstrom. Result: 3.403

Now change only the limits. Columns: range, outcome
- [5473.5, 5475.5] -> 3.634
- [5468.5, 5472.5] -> 3.213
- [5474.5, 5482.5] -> 3.477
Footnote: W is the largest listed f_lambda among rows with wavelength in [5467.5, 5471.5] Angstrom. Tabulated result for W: 3.757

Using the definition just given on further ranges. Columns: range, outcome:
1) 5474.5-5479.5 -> 4.022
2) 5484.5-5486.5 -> 3.729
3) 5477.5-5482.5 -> 3.954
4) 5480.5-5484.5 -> 3.668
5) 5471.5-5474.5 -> 3.683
